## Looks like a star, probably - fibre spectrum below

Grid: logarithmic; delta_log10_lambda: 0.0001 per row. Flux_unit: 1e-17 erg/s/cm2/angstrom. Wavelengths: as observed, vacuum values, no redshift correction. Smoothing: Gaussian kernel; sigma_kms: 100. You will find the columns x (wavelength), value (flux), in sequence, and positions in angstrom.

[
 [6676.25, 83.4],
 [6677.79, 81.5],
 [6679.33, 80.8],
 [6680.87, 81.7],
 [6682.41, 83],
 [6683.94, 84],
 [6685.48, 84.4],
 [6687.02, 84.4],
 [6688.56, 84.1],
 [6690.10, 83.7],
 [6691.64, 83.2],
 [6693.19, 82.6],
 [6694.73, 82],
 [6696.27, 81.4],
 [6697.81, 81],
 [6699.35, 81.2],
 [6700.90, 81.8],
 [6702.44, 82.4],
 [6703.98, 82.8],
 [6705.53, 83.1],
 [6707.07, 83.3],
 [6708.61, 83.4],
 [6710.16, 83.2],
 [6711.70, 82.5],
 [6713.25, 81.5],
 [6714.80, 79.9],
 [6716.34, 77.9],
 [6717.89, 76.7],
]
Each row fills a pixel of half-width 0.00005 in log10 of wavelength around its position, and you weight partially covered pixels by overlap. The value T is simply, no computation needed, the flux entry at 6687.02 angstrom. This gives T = 84.4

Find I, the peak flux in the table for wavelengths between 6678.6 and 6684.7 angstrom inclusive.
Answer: 84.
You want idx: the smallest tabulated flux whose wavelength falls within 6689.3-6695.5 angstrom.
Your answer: 82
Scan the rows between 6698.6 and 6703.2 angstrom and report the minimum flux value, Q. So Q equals 81.2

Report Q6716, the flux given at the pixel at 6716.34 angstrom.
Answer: 77.9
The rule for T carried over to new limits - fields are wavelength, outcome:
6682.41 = 83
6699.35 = 81.2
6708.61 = 83.4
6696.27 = 81.4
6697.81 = 81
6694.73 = 82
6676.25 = 83.4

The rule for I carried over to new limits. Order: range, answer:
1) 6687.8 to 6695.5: 84.1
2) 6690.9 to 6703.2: 83.2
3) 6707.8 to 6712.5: 83.4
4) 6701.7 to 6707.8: 83.3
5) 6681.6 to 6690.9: 84.4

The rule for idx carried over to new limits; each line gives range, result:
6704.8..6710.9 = 83.1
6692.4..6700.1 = 81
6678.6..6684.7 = 80.8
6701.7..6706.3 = 82.4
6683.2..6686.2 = 84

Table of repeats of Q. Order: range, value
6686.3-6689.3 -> 84.1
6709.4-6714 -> 81.5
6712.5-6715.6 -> 79.9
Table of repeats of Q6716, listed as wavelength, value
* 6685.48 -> 84.4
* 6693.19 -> 82.6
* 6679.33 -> 80.8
